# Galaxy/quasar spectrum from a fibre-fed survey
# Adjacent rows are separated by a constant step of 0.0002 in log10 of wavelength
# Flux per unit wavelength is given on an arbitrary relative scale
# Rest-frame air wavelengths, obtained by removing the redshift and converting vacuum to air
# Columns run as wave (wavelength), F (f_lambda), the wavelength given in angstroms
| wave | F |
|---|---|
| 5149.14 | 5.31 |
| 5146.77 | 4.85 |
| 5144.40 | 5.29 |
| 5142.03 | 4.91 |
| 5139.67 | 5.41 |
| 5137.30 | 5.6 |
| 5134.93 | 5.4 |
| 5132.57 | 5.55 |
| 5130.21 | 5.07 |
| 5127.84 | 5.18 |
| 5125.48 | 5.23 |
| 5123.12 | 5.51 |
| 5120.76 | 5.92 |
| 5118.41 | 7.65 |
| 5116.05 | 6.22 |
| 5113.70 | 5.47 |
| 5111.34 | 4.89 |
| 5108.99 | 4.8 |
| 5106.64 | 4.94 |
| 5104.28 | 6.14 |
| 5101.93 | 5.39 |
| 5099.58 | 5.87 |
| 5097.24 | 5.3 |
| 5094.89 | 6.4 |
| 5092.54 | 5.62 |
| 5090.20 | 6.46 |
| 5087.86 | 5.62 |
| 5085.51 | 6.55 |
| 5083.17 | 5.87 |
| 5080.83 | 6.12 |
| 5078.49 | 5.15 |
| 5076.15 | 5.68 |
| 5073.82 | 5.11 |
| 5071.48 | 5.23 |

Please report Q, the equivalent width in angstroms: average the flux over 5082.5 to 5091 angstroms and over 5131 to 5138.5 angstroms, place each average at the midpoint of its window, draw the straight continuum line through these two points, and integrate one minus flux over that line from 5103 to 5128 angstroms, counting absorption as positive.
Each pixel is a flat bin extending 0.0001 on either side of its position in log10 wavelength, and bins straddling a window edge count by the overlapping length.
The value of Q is 0.4 angstroms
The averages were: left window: 6.12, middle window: 5.65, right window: 5.49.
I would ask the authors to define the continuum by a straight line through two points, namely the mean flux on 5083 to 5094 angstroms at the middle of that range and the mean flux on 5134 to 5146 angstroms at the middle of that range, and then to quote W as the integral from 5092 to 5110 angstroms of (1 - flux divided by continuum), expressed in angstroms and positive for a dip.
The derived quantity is 0.9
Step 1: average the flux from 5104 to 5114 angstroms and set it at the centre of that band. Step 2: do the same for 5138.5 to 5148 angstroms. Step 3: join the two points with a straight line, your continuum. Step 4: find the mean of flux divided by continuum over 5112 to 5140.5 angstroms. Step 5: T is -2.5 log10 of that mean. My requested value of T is -0.109 mag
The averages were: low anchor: 5.14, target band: 5.67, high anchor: 5.12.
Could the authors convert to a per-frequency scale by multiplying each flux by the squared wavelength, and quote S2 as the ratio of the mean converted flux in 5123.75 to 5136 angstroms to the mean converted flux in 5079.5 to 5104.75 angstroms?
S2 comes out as 0.91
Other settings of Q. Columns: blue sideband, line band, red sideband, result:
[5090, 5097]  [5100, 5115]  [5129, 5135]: 1.2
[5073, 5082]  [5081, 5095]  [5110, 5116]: -1.5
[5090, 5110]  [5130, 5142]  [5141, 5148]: -0.6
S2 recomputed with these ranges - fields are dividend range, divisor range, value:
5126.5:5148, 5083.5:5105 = 0.90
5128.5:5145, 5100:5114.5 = 1.02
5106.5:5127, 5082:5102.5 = 0.97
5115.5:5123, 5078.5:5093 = 1.10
